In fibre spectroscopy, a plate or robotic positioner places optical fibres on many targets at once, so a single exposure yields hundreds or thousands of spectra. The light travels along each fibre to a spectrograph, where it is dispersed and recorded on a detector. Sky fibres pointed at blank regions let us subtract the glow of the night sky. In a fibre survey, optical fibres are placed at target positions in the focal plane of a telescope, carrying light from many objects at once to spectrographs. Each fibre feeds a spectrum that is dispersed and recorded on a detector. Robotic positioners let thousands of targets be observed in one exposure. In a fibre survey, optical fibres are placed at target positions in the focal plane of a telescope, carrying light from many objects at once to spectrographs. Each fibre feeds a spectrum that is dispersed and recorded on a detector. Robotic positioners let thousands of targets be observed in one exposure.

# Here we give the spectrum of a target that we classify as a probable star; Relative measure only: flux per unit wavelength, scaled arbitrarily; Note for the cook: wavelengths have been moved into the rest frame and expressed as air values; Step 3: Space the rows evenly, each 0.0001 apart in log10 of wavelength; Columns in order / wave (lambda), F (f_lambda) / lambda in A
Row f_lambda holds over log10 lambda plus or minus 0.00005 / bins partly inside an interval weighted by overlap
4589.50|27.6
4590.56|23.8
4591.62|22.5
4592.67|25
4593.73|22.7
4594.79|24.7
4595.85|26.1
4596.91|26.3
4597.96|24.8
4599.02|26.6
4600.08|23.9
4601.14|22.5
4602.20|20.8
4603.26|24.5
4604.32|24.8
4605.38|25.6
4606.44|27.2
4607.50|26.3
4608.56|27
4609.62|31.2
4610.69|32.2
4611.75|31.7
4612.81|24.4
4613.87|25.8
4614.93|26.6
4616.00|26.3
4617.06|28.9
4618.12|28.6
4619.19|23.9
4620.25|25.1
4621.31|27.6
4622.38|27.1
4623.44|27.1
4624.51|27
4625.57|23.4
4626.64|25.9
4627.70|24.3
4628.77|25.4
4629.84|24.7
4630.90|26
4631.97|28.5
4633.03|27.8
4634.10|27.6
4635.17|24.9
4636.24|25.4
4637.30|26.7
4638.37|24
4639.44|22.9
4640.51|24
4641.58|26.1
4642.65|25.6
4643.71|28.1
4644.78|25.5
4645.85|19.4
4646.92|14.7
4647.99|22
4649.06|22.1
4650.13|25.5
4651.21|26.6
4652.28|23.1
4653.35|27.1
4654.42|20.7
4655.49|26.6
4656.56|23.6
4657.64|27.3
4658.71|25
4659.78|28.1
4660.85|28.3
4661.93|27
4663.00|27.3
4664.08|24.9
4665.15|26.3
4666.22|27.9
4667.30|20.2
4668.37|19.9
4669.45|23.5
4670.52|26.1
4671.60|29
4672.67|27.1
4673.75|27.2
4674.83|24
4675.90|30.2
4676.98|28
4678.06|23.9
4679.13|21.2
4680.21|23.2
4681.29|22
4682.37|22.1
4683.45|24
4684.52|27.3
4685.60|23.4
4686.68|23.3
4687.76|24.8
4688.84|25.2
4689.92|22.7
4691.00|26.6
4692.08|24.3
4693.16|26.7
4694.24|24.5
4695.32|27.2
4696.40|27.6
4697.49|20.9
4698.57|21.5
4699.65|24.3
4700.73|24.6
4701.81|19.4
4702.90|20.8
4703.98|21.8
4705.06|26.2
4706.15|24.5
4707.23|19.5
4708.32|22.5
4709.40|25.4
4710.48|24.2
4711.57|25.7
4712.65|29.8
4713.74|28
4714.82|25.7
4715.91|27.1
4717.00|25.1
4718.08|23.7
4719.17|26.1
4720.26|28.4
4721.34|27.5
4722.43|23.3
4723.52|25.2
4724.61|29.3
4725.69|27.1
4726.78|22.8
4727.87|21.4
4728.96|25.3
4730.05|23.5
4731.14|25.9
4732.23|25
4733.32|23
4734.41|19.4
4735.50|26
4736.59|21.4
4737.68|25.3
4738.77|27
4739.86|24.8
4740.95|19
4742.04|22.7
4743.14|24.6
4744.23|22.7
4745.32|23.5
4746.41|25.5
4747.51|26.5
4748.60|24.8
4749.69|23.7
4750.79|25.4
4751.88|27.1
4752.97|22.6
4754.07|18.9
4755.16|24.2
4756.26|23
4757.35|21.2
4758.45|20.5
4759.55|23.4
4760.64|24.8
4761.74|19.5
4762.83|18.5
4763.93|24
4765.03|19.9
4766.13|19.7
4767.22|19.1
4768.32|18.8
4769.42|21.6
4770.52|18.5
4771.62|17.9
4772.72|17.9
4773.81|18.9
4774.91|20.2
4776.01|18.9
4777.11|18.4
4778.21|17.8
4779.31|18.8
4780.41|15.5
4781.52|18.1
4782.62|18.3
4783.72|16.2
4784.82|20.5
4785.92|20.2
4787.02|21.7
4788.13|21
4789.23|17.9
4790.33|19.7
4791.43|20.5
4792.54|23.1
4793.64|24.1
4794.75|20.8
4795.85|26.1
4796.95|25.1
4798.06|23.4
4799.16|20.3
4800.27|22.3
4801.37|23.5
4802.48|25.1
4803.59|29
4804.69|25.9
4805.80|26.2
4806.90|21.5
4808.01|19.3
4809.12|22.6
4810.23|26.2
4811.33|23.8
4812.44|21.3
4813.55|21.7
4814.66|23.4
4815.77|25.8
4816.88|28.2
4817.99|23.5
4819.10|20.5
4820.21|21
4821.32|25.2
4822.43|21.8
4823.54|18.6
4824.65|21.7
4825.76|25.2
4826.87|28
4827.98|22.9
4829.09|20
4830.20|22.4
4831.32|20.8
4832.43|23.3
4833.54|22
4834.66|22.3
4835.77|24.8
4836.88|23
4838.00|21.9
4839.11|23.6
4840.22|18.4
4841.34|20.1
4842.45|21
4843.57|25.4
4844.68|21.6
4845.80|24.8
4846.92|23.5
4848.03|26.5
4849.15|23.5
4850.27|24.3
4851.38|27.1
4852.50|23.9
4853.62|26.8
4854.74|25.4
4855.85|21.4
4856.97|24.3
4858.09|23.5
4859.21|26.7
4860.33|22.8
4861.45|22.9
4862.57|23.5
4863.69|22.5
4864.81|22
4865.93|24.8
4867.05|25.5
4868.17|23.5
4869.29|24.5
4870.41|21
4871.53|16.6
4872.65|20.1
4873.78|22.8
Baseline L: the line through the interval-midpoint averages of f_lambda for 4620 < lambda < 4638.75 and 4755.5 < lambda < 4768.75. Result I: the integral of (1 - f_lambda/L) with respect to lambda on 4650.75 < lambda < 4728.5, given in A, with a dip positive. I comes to -3.8 A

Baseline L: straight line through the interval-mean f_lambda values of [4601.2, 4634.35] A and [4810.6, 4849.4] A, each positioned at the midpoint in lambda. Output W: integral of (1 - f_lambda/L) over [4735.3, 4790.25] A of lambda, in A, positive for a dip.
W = 6.38 A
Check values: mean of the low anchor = 26.5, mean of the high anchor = 22.9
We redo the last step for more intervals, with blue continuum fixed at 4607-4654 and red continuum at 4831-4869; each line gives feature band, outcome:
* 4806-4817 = 0.3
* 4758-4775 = 2.9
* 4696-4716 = 0.7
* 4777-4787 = 2.4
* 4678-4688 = 0.7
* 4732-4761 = 1.2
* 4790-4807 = 0.3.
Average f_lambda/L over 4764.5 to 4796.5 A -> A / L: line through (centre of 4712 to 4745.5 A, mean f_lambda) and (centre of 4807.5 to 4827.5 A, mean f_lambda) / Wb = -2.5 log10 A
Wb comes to 0.210 mag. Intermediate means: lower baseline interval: 24.8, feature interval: 19.7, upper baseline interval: 23.2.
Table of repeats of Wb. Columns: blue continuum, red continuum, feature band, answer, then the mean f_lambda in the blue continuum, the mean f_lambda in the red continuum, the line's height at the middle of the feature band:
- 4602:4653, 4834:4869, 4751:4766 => 0.11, 25.7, 23.6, 24.4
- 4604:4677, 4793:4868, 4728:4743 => 0.04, 25.8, 23.4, 24.6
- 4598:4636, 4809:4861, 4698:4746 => 0.02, 26.3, 23.3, 24.9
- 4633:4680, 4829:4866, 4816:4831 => 0.02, 25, 23.3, 23.5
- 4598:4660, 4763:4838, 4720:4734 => -0.08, 25.5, 21.7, 23.3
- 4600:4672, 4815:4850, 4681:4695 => 0.02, 25.5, 23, 24.8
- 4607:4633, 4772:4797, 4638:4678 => 0.01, 26.9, 19.9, 25.3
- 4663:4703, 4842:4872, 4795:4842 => 0.04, 24.6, 23.7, 23.9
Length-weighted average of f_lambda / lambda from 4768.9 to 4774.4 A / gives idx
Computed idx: 19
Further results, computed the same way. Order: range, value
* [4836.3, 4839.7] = 22.8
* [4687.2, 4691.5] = 24.8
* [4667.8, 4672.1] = 24.6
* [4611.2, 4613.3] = 28.2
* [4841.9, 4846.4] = 23.2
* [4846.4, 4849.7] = 24.5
